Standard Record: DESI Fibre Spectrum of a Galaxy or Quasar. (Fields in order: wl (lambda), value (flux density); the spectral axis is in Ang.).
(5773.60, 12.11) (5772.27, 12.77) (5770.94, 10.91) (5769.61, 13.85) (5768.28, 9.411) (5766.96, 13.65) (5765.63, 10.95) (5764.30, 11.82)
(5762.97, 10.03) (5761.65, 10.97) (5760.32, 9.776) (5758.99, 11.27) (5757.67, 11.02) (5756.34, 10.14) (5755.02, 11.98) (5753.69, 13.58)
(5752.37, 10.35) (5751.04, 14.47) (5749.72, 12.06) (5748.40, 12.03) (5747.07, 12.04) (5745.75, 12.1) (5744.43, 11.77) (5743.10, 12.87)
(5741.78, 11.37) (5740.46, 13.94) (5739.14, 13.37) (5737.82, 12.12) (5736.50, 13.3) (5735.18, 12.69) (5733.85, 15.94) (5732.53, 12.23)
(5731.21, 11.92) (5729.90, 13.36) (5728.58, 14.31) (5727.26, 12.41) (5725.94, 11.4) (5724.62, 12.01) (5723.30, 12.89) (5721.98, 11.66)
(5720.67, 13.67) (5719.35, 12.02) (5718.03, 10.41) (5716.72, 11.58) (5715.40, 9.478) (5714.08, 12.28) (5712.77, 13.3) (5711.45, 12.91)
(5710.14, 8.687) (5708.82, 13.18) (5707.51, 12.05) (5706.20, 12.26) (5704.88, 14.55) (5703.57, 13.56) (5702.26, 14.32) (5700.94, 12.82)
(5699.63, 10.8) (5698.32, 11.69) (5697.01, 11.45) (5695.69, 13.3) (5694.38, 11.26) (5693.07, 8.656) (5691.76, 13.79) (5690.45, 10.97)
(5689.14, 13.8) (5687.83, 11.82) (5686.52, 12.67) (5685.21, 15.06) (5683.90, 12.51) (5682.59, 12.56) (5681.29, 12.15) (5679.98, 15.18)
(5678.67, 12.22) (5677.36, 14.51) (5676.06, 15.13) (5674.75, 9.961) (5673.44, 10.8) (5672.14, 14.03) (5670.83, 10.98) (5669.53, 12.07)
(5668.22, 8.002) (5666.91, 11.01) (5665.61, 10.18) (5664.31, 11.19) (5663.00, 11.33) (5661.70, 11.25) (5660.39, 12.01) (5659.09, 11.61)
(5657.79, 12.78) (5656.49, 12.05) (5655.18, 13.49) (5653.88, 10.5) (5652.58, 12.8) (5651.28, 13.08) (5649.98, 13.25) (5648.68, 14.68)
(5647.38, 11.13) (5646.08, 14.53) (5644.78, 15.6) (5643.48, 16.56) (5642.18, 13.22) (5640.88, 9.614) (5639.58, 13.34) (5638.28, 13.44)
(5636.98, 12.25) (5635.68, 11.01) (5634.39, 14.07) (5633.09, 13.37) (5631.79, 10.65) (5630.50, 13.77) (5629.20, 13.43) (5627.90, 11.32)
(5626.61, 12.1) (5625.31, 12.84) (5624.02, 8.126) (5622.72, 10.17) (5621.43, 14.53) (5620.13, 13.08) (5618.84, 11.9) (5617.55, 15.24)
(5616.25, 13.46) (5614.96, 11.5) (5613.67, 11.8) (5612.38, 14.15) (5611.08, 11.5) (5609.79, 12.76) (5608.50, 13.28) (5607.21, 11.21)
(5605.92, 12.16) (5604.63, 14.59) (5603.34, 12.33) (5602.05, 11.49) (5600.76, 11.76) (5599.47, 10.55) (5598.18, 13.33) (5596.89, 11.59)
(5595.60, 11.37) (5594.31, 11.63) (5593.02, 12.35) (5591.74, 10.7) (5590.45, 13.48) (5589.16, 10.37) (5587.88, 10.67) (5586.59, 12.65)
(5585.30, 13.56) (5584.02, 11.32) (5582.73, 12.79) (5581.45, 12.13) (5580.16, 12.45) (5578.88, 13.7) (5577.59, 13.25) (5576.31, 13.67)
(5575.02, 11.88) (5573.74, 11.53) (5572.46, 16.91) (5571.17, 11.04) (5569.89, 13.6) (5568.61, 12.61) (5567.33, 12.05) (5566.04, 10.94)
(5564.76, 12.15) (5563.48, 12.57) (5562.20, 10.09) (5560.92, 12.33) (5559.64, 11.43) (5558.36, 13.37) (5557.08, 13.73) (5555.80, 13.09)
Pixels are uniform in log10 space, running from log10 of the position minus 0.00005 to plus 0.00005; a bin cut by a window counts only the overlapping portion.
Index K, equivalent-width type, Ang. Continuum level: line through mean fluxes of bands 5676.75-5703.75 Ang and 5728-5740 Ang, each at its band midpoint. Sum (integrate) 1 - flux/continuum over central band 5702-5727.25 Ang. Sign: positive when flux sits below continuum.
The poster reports 1.50 Ang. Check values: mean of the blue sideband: 12.6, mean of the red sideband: 13.3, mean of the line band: 12.2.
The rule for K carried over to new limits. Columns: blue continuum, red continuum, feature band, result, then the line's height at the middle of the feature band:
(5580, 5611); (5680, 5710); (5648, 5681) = 0.6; 12.4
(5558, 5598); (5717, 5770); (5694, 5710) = -0.4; 12.2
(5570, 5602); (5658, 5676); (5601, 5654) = -4.2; 11.8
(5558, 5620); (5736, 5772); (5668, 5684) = -0.4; 12.1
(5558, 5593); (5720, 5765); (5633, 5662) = -1.3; 12.3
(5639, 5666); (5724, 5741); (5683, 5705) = 0.6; 12.8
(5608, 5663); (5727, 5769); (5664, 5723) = 1.1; 12.4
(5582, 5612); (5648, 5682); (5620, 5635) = -0.2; 12.1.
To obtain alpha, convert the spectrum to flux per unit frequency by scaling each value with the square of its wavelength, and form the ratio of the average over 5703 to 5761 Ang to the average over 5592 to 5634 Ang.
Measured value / 1.04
